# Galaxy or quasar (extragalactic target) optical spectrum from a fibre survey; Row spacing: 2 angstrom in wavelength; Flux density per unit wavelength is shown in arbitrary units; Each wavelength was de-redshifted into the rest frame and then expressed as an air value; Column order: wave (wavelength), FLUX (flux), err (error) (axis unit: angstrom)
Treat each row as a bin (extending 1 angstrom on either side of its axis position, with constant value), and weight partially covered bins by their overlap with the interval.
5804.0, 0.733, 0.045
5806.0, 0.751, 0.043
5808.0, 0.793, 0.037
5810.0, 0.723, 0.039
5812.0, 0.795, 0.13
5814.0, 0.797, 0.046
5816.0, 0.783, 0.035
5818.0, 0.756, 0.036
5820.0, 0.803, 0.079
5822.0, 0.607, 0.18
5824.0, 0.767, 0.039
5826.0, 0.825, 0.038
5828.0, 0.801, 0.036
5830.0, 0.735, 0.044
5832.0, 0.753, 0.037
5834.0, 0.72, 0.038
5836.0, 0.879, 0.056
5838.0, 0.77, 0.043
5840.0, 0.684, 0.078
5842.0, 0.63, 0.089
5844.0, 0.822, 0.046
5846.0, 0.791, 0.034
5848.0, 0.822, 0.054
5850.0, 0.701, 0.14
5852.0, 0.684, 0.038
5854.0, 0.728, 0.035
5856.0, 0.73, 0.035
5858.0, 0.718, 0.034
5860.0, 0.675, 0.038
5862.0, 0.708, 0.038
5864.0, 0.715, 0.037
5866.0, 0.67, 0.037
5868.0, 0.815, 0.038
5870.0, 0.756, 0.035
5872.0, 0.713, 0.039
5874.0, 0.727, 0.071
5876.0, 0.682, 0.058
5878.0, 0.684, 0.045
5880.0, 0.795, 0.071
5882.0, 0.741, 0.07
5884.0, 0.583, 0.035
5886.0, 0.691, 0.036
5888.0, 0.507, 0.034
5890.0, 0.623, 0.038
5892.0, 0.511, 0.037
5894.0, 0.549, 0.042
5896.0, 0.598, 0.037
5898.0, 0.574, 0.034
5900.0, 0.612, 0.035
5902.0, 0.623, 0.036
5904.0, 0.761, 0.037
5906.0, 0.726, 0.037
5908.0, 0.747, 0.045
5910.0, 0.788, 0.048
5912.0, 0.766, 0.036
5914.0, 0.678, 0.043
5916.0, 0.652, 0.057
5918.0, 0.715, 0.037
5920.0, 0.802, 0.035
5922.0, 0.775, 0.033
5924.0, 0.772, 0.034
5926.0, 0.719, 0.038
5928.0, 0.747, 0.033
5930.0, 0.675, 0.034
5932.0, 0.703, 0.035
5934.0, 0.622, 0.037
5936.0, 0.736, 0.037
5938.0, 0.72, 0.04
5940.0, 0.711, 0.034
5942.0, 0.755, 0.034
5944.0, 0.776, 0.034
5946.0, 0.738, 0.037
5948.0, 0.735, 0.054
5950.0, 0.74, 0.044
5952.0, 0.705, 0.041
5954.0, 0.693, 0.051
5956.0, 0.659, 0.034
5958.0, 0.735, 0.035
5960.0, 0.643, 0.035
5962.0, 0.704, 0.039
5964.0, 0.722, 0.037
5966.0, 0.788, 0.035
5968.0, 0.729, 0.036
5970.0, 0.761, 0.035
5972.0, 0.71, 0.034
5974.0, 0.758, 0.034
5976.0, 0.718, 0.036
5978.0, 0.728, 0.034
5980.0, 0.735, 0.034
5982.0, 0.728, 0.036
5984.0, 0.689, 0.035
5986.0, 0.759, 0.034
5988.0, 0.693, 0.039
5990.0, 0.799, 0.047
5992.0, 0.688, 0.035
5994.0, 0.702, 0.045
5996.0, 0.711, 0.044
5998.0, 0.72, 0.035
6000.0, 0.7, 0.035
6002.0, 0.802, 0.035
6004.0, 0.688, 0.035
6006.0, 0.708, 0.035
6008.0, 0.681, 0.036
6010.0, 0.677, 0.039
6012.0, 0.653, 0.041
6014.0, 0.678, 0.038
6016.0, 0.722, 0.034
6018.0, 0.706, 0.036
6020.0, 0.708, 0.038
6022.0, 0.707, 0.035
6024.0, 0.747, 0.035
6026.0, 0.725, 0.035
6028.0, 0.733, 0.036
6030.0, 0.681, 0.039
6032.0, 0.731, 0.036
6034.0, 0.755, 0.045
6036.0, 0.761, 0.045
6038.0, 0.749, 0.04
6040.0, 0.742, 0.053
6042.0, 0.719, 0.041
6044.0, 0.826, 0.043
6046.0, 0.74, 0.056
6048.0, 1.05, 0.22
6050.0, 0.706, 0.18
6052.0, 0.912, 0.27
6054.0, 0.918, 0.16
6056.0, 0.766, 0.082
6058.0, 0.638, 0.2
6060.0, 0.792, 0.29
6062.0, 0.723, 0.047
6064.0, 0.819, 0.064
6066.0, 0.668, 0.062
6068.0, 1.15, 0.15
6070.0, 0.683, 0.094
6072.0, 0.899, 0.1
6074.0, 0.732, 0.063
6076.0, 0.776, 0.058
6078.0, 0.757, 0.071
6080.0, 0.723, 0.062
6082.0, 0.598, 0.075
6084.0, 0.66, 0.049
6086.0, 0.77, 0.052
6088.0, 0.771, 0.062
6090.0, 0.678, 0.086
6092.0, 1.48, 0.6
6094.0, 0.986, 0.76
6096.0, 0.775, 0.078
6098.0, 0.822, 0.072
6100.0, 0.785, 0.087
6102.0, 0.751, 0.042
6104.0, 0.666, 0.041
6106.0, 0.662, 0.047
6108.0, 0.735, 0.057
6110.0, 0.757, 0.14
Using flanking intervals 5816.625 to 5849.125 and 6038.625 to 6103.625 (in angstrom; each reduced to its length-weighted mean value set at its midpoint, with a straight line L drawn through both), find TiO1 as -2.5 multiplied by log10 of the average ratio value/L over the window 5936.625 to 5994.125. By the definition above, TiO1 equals 0.09 mag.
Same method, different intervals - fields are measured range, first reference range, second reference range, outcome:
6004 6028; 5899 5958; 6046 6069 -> 0.13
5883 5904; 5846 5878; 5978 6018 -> 0.21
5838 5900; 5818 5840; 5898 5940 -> 0.08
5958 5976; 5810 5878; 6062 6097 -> 0.08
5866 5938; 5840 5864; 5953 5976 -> 0.05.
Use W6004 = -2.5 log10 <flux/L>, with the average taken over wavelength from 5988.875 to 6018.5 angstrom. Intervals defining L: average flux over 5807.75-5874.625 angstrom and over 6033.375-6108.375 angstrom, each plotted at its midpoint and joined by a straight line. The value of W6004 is 0.10 mag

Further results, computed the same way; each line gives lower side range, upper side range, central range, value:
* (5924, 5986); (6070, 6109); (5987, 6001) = 0.036 mag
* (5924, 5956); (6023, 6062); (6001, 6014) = 0.080 mag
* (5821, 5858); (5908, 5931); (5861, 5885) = 0.039 mag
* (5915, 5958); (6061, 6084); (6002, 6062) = 0.015 mag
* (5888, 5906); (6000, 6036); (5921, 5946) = -0.139 mag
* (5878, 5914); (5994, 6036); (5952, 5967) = -0.028 mag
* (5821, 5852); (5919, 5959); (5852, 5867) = 0.061 mag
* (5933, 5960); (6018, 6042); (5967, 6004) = -0.010 mag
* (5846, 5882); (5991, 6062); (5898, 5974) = 0.022 mag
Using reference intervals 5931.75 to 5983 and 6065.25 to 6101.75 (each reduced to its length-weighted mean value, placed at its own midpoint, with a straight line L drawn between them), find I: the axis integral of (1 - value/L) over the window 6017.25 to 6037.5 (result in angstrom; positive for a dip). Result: 1.3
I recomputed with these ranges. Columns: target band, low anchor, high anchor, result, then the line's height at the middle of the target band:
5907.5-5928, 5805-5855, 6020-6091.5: 0.5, 0.762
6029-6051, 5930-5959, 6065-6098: 0.5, 0.788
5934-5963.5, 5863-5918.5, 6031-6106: 0.1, 0.716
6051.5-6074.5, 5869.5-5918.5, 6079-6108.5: -1.0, 0.773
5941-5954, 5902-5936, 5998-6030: -0.3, 0.72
